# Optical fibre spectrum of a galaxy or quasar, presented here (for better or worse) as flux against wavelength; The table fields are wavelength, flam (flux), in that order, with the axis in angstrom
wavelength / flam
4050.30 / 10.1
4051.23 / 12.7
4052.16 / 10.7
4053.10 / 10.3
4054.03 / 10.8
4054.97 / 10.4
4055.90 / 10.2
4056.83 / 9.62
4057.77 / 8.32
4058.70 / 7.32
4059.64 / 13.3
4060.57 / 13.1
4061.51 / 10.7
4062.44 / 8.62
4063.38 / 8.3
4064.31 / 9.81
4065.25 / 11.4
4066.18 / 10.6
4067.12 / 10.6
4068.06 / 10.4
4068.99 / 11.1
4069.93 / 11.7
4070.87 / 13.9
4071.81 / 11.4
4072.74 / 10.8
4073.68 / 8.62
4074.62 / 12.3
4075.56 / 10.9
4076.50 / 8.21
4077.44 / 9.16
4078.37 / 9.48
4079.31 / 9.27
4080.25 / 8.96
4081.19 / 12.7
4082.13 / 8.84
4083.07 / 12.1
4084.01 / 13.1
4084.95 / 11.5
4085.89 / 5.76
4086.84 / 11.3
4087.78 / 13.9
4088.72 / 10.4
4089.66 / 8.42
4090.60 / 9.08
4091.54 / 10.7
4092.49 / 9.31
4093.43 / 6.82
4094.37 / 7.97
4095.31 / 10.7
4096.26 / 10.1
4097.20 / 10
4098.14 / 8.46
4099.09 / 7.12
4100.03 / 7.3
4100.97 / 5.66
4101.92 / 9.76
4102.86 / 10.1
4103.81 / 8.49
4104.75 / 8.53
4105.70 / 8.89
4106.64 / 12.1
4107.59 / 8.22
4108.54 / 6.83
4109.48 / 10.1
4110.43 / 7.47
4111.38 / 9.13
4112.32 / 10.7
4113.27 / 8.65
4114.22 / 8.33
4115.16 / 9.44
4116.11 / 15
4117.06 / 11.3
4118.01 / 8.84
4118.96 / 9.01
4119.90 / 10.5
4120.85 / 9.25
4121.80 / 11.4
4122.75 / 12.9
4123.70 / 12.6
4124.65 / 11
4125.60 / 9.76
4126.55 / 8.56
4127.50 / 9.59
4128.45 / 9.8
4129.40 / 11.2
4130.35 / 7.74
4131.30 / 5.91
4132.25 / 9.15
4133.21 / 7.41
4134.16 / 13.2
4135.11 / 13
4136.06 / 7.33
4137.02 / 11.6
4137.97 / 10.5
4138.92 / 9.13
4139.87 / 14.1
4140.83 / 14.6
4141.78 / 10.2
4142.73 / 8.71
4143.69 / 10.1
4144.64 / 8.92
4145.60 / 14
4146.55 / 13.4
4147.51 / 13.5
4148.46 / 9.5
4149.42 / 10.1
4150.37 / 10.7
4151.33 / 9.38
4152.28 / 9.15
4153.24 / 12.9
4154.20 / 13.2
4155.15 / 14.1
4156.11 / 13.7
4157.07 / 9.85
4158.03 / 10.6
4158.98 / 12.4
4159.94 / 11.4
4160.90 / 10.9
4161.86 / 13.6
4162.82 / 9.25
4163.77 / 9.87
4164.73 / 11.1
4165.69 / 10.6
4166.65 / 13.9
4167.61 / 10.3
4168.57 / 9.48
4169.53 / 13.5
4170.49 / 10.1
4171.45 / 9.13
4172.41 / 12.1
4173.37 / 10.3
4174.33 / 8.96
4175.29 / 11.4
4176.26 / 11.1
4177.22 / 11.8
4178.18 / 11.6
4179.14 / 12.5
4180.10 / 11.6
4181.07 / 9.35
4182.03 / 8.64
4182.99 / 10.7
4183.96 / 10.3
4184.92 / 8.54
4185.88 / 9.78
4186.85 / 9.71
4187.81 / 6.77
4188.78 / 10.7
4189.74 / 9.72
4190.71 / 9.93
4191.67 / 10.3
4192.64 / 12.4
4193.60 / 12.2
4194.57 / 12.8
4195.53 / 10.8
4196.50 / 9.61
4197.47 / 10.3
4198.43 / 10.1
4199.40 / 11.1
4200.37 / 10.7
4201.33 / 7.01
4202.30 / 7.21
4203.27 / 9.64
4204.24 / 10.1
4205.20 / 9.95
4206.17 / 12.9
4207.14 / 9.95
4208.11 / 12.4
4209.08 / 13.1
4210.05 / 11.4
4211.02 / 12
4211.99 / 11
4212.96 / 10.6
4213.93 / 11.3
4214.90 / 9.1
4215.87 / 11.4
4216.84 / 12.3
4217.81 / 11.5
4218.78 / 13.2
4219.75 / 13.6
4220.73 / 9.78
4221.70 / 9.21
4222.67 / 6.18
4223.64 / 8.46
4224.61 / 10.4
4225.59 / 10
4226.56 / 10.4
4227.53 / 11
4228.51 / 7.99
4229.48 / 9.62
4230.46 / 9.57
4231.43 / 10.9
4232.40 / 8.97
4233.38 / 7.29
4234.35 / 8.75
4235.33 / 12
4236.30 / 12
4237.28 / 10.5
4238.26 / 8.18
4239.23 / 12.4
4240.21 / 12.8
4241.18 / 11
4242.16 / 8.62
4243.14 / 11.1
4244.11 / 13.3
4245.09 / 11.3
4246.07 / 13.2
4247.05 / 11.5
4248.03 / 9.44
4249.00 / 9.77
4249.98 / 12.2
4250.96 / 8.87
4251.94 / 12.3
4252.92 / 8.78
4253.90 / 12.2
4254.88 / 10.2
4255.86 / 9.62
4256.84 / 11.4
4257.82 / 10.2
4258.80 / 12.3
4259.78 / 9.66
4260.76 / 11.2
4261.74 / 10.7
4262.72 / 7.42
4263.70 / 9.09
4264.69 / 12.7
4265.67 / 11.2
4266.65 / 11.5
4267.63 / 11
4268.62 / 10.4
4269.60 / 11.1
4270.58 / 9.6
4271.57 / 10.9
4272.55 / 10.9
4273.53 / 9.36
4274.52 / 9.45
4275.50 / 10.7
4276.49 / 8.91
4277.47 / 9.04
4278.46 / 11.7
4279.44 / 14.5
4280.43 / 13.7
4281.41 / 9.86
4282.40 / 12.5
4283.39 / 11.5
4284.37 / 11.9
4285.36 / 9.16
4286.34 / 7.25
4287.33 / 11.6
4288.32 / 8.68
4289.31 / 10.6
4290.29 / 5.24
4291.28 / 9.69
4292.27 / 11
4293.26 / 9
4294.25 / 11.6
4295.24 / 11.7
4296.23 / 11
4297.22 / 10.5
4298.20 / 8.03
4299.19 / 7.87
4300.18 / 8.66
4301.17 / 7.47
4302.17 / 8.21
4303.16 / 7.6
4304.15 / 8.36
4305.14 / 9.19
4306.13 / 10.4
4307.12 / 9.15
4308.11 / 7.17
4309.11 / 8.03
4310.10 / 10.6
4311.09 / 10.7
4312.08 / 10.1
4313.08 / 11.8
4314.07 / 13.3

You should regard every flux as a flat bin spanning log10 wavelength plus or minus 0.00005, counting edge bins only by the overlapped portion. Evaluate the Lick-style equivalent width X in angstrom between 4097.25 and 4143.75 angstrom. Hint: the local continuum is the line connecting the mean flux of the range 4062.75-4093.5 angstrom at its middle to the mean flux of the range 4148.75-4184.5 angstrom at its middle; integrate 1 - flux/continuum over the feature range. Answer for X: 4.0 angstrom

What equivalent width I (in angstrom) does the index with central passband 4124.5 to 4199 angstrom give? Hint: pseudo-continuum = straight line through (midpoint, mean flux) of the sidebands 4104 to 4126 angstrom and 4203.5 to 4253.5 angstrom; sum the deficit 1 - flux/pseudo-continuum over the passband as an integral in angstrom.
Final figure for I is -3.3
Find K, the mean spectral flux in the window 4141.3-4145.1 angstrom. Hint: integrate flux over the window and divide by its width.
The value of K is 9.51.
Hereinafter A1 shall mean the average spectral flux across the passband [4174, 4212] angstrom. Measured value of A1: 10.5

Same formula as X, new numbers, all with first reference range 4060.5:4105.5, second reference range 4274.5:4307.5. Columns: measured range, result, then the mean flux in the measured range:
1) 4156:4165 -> -1.16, 11.2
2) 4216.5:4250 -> -2.05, 10.5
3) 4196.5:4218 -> -1.65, 10.7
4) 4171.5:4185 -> -1.03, 10.6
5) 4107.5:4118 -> 0.35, 9.58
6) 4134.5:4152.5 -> -1.97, 11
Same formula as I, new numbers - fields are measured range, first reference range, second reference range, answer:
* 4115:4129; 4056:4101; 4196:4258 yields -0.63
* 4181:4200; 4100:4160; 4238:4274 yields 0.59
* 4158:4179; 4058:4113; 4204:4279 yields -1.74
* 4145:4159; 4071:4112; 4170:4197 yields -2.16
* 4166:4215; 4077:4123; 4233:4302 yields -2.58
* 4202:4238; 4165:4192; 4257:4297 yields 0.17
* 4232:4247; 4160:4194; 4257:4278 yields -0.49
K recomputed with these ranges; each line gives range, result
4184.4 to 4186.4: 9.2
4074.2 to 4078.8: 10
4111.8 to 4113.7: 9.7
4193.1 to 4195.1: 12.5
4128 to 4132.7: 8.76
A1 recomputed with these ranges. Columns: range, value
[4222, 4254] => 10.3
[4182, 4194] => 10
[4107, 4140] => 9.93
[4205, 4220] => 11.6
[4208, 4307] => 10.4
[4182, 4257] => 10.5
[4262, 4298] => 10.4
